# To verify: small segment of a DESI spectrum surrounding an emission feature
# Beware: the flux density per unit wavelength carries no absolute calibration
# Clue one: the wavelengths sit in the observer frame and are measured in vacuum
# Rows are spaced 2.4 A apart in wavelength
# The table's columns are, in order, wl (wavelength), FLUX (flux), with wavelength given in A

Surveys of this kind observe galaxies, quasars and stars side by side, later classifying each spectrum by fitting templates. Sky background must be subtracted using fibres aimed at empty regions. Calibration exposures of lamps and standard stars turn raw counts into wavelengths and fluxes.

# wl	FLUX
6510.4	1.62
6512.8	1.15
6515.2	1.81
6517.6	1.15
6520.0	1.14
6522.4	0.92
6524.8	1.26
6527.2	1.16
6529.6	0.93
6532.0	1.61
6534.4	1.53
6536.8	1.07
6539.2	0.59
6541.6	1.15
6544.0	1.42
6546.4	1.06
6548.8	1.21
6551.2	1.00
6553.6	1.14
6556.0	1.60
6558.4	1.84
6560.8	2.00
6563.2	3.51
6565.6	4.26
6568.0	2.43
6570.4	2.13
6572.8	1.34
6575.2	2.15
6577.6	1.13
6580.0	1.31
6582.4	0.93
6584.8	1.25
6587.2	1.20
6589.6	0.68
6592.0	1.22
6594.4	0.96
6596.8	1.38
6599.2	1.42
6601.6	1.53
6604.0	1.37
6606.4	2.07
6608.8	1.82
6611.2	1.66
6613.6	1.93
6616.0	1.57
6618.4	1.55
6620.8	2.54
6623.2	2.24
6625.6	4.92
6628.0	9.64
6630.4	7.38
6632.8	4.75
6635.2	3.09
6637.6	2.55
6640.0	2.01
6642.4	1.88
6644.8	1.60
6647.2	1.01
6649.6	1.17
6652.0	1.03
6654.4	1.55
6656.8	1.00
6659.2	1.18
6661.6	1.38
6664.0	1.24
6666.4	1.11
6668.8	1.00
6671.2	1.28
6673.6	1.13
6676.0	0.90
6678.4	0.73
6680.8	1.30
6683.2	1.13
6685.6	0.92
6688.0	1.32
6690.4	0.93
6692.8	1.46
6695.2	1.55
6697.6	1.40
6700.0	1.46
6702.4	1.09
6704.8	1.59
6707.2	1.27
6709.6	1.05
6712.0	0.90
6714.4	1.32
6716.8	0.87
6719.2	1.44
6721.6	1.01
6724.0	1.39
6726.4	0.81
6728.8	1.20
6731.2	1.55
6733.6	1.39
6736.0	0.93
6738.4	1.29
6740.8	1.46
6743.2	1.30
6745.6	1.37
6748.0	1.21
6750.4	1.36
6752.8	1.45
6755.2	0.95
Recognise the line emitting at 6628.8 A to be [O III] 5007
